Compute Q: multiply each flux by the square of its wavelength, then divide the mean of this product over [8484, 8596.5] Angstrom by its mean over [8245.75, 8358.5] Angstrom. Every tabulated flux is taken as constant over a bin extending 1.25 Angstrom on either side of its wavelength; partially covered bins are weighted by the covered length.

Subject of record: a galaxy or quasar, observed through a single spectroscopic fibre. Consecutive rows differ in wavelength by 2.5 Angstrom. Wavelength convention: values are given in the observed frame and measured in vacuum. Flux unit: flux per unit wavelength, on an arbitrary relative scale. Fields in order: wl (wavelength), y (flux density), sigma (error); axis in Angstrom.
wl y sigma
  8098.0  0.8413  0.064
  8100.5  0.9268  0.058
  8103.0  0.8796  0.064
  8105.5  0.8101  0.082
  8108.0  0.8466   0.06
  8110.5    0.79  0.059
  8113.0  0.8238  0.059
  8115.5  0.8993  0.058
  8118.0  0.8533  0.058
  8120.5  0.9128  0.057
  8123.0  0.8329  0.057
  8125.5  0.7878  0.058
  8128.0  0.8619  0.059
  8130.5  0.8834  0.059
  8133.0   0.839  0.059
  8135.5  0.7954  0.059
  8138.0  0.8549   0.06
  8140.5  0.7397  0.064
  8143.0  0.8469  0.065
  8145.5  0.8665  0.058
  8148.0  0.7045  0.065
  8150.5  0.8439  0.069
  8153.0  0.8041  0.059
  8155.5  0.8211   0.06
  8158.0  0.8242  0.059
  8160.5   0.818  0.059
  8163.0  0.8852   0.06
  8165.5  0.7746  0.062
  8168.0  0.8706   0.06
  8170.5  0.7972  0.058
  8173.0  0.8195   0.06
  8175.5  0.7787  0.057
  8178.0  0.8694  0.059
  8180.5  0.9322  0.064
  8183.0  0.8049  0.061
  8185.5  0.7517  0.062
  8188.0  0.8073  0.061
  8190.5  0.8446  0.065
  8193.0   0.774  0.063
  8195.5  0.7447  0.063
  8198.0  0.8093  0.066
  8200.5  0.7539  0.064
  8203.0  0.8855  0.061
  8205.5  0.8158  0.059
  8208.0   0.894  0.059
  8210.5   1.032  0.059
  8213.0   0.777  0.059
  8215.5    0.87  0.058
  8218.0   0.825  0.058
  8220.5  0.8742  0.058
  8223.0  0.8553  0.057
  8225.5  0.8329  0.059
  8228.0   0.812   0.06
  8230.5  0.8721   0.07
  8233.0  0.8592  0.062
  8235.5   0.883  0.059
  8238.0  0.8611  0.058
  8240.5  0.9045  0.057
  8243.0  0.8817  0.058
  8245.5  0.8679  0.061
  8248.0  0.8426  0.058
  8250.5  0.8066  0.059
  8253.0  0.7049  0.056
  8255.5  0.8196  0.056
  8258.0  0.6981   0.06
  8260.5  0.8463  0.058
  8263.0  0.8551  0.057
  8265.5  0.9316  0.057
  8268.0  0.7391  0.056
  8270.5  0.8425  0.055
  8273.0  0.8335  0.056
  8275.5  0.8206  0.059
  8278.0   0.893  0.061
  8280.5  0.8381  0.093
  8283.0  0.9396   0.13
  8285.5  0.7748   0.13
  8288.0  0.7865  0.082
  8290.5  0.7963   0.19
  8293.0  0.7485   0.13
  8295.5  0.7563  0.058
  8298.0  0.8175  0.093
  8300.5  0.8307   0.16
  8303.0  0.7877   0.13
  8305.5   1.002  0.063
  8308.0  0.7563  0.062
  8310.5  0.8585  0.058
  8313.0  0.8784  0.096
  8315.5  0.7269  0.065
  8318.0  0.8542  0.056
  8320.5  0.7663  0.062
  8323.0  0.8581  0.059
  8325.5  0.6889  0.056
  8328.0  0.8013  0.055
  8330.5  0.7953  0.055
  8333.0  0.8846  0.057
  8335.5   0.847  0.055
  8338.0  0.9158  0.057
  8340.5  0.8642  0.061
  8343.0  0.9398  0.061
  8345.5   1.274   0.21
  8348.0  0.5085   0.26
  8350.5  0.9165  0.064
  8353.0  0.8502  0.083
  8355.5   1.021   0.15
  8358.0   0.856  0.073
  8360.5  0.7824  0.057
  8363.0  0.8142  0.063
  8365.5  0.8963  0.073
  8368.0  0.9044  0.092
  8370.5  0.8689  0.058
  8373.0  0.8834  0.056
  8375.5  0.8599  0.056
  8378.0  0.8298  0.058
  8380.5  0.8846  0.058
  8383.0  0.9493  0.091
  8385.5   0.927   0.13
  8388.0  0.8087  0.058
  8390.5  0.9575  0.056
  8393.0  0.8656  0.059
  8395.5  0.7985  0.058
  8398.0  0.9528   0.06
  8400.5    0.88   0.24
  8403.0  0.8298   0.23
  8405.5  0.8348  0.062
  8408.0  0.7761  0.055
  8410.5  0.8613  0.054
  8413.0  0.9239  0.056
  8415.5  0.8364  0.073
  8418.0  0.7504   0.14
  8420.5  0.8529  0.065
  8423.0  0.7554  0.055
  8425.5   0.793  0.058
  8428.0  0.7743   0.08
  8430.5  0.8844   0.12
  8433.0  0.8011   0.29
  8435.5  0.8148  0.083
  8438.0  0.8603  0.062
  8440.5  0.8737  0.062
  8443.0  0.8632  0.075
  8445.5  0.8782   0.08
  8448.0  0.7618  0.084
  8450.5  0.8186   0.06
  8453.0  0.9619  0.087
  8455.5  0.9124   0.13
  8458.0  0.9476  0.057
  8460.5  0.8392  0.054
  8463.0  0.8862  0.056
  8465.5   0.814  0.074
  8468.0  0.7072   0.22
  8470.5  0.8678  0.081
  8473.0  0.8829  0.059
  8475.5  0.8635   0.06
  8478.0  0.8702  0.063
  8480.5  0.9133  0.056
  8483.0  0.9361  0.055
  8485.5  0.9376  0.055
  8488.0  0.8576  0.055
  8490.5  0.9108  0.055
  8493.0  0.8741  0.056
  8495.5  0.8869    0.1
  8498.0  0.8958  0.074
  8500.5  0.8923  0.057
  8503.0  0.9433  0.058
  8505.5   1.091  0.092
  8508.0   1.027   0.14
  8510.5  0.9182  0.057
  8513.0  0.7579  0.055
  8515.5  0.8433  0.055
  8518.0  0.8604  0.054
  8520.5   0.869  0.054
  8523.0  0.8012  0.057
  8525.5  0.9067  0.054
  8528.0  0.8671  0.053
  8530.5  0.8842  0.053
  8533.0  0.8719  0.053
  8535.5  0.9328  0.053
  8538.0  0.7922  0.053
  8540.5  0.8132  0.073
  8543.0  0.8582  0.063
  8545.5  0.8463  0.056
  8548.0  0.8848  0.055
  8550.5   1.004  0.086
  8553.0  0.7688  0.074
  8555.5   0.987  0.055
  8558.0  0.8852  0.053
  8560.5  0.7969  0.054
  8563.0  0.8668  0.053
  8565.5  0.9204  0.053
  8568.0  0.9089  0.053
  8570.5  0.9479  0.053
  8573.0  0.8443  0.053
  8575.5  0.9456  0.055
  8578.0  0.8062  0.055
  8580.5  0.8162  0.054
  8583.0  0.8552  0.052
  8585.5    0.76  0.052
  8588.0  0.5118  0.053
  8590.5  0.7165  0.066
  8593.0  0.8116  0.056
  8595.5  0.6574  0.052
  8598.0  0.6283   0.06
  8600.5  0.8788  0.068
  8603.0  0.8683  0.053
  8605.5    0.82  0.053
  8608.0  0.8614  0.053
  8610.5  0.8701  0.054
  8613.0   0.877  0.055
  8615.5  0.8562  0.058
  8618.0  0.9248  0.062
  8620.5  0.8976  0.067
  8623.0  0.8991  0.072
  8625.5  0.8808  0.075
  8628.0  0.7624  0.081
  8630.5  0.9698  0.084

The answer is 1.1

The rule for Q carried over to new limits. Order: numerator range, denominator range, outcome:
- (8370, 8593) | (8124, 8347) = 1.10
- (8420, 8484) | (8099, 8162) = 1.10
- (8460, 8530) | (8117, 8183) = 1.16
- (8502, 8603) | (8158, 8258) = 1.11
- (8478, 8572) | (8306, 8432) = 1.08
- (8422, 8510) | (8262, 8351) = 1.09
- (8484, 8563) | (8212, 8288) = 1.13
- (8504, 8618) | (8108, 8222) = 1.13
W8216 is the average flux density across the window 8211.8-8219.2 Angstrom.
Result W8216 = 0.824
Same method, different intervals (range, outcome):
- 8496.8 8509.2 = 0.97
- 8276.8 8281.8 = 0.866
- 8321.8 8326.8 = 0.773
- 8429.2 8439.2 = 0.84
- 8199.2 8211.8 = 0.876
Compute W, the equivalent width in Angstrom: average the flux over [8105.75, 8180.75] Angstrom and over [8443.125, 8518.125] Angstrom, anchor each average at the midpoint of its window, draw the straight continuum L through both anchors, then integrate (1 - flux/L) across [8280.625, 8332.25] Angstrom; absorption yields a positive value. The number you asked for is 2.7 Angstrom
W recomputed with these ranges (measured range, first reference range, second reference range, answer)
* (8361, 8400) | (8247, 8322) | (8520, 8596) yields -2.38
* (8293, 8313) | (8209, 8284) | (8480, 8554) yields 0.65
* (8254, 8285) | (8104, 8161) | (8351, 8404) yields 0.76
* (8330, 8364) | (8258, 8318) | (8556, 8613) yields -2.20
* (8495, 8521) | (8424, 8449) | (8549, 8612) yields -2.48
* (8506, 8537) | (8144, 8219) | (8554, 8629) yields -1.81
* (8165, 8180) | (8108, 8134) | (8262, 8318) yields 0.29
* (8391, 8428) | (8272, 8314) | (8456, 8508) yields 1.40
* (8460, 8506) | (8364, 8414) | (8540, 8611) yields -1.75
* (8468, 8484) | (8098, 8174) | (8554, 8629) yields -0.75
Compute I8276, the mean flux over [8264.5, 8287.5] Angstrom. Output 0.843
